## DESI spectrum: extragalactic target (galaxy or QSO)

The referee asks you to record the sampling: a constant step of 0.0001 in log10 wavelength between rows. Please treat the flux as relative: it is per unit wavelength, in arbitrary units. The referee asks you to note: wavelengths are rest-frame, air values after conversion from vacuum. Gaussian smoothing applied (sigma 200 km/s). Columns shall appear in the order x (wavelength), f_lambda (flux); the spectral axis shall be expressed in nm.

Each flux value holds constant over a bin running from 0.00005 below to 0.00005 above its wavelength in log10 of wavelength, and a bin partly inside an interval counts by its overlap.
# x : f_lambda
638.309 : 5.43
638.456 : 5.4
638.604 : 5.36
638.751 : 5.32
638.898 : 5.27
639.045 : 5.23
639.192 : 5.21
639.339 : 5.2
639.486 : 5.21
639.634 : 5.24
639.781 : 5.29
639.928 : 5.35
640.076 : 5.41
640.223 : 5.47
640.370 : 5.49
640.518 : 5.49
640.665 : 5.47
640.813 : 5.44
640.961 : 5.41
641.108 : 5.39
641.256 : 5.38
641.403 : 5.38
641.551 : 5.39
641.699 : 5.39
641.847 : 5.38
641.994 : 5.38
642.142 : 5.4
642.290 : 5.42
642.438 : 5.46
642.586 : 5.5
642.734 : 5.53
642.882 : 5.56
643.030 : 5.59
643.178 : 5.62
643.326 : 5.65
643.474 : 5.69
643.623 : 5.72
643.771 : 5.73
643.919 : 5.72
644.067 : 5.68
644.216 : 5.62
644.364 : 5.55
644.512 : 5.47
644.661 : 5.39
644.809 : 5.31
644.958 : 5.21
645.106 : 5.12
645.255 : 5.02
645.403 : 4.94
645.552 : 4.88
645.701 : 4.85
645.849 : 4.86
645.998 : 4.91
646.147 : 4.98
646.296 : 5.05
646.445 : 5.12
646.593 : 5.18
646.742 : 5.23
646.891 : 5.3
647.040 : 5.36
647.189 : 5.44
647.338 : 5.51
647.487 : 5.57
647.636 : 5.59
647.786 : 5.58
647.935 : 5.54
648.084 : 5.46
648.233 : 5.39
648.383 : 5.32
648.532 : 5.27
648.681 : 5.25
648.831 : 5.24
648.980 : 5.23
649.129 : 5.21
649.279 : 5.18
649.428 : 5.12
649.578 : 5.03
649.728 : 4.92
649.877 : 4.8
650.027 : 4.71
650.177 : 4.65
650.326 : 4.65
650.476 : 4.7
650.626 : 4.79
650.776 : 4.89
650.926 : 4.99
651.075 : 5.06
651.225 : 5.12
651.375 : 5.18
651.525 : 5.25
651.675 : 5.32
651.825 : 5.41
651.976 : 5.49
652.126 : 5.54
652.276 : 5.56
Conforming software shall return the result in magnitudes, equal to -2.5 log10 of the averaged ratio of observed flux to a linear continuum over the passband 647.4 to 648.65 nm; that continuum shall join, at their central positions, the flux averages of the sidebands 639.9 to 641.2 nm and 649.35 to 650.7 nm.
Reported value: -0.11 mag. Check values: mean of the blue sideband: 5.44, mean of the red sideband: 4.82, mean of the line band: 5.46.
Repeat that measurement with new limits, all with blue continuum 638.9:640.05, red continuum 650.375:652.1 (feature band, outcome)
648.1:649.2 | -0.03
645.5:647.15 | 0.02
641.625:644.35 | -0.07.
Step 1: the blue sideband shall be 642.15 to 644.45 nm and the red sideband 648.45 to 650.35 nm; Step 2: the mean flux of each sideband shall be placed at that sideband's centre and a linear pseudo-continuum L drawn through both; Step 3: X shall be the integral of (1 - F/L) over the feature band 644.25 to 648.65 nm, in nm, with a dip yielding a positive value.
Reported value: 0.04 nm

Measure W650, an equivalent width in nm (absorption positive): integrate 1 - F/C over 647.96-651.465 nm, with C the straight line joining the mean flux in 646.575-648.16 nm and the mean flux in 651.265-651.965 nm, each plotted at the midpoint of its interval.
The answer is 0.198 nm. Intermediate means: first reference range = 5.44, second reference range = 5.29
